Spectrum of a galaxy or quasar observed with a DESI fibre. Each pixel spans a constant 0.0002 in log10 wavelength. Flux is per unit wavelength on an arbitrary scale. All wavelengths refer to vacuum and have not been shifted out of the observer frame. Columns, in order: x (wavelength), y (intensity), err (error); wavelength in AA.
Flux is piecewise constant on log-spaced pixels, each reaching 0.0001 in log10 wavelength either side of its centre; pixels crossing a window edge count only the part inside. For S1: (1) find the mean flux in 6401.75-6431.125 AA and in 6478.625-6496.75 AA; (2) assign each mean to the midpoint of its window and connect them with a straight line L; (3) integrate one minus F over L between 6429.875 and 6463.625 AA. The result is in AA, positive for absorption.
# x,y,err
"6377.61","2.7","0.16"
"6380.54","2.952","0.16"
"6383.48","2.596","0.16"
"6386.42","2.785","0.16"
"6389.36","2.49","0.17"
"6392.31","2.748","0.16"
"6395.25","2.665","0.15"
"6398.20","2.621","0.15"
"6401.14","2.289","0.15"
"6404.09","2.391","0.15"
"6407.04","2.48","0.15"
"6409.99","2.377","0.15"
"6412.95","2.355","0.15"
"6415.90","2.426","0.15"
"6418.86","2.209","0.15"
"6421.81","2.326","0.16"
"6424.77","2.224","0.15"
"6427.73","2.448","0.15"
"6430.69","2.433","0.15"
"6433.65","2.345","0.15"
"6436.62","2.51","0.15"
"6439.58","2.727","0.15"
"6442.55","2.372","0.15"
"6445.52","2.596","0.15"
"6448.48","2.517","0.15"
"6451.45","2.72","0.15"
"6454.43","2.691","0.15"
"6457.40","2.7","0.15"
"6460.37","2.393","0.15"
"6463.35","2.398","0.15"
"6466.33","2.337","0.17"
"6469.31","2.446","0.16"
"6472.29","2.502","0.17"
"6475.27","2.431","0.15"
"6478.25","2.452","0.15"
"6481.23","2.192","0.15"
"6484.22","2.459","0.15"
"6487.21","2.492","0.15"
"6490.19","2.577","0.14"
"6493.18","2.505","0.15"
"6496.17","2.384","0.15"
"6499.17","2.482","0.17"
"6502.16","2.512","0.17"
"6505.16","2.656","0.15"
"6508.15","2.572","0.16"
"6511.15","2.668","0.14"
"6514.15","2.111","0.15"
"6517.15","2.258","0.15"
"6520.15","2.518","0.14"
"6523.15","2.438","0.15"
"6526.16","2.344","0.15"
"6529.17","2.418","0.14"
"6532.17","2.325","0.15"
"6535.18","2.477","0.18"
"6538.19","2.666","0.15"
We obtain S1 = -2.1 AA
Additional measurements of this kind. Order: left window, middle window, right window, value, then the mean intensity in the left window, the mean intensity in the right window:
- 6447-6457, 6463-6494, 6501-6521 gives 1.6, 2.65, 2.47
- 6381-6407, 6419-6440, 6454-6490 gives 1.0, 2.58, 2.46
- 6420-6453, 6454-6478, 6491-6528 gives -0.1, 2.47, 2.46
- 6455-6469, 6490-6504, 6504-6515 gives 0.1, 2.47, 2.52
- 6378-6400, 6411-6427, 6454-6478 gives 1.8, 2.69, 2.48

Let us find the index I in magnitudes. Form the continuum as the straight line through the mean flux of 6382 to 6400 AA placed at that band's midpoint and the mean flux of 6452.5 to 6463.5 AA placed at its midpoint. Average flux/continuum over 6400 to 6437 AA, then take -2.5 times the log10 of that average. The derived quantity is 0.108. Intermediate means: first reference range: 2.64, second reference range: 2.57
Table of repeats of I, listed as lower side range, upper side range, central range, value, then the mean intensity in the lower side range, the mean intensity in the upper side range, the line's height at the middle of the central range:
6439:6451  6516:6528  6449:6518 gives 0.00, 2.55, 2.39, 2.47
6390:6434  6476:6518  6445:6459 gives -0.09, 2.43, 2.45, 2.44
